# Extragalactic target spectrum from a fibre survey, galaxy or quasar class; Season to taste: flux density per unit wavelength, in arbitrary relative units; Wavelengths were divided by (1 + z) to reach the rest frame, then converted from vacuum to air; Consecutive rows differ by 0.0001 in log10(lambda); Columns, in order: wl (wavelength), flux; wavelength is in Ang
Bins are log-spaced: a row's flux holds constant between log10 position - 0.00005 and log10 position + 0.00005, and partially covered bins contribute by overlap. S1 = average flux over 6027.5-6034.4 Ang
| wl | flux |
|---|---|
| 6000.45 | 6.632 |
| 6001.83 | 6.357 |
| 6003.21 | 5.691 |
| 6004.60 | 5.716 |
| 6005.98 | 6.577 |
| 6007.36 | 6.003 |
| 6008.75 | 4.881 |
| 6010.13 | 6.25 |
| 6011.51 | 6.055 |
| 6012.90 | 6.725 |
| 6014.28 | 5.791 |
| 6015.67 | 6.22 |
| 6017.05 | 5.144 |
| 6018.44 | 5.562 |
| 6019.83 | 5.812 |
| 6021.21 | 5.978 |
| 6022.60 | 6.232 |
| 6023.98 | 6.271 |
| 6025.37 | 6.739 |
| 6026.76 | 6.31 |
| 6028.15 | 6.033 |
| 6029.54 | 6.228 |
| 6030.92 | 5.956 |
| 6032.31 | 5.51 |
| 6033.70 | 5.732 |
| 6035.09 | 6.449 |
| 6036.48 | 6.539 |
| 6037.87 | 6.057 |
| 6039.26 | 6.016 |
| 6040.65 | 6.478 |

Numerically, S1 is 5.89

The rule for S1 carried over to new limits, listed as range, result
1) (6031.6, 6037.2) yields 6.05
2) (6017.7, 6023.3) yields 5.89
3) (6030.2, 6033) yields 5.75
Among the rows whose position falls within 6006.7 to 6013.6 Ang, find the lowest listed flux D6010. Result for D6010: 4.881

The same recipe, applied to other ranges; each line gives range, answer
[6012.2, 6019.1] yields 5.144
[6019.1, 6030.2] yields 5.812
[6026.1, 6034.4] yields 5.51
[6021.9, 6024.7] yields 6.232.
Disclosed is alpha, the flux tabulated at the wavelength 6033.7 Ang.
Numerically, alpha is 5.732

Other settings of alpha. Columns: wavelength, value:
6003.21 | 5.691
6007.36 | 6.003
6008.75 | 4.881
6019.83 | 5.812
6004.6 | 5.716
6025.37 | 6.739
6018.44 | 5.562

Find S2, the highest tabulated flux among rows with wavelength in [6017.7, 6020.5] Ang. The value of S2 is 5.812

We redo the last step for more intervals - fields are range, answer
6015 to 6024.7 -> 6.271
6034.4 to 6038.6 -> 6.539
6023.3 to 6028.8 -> 6.739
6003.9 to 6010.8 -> 6.577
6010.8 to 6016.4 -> 6.725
